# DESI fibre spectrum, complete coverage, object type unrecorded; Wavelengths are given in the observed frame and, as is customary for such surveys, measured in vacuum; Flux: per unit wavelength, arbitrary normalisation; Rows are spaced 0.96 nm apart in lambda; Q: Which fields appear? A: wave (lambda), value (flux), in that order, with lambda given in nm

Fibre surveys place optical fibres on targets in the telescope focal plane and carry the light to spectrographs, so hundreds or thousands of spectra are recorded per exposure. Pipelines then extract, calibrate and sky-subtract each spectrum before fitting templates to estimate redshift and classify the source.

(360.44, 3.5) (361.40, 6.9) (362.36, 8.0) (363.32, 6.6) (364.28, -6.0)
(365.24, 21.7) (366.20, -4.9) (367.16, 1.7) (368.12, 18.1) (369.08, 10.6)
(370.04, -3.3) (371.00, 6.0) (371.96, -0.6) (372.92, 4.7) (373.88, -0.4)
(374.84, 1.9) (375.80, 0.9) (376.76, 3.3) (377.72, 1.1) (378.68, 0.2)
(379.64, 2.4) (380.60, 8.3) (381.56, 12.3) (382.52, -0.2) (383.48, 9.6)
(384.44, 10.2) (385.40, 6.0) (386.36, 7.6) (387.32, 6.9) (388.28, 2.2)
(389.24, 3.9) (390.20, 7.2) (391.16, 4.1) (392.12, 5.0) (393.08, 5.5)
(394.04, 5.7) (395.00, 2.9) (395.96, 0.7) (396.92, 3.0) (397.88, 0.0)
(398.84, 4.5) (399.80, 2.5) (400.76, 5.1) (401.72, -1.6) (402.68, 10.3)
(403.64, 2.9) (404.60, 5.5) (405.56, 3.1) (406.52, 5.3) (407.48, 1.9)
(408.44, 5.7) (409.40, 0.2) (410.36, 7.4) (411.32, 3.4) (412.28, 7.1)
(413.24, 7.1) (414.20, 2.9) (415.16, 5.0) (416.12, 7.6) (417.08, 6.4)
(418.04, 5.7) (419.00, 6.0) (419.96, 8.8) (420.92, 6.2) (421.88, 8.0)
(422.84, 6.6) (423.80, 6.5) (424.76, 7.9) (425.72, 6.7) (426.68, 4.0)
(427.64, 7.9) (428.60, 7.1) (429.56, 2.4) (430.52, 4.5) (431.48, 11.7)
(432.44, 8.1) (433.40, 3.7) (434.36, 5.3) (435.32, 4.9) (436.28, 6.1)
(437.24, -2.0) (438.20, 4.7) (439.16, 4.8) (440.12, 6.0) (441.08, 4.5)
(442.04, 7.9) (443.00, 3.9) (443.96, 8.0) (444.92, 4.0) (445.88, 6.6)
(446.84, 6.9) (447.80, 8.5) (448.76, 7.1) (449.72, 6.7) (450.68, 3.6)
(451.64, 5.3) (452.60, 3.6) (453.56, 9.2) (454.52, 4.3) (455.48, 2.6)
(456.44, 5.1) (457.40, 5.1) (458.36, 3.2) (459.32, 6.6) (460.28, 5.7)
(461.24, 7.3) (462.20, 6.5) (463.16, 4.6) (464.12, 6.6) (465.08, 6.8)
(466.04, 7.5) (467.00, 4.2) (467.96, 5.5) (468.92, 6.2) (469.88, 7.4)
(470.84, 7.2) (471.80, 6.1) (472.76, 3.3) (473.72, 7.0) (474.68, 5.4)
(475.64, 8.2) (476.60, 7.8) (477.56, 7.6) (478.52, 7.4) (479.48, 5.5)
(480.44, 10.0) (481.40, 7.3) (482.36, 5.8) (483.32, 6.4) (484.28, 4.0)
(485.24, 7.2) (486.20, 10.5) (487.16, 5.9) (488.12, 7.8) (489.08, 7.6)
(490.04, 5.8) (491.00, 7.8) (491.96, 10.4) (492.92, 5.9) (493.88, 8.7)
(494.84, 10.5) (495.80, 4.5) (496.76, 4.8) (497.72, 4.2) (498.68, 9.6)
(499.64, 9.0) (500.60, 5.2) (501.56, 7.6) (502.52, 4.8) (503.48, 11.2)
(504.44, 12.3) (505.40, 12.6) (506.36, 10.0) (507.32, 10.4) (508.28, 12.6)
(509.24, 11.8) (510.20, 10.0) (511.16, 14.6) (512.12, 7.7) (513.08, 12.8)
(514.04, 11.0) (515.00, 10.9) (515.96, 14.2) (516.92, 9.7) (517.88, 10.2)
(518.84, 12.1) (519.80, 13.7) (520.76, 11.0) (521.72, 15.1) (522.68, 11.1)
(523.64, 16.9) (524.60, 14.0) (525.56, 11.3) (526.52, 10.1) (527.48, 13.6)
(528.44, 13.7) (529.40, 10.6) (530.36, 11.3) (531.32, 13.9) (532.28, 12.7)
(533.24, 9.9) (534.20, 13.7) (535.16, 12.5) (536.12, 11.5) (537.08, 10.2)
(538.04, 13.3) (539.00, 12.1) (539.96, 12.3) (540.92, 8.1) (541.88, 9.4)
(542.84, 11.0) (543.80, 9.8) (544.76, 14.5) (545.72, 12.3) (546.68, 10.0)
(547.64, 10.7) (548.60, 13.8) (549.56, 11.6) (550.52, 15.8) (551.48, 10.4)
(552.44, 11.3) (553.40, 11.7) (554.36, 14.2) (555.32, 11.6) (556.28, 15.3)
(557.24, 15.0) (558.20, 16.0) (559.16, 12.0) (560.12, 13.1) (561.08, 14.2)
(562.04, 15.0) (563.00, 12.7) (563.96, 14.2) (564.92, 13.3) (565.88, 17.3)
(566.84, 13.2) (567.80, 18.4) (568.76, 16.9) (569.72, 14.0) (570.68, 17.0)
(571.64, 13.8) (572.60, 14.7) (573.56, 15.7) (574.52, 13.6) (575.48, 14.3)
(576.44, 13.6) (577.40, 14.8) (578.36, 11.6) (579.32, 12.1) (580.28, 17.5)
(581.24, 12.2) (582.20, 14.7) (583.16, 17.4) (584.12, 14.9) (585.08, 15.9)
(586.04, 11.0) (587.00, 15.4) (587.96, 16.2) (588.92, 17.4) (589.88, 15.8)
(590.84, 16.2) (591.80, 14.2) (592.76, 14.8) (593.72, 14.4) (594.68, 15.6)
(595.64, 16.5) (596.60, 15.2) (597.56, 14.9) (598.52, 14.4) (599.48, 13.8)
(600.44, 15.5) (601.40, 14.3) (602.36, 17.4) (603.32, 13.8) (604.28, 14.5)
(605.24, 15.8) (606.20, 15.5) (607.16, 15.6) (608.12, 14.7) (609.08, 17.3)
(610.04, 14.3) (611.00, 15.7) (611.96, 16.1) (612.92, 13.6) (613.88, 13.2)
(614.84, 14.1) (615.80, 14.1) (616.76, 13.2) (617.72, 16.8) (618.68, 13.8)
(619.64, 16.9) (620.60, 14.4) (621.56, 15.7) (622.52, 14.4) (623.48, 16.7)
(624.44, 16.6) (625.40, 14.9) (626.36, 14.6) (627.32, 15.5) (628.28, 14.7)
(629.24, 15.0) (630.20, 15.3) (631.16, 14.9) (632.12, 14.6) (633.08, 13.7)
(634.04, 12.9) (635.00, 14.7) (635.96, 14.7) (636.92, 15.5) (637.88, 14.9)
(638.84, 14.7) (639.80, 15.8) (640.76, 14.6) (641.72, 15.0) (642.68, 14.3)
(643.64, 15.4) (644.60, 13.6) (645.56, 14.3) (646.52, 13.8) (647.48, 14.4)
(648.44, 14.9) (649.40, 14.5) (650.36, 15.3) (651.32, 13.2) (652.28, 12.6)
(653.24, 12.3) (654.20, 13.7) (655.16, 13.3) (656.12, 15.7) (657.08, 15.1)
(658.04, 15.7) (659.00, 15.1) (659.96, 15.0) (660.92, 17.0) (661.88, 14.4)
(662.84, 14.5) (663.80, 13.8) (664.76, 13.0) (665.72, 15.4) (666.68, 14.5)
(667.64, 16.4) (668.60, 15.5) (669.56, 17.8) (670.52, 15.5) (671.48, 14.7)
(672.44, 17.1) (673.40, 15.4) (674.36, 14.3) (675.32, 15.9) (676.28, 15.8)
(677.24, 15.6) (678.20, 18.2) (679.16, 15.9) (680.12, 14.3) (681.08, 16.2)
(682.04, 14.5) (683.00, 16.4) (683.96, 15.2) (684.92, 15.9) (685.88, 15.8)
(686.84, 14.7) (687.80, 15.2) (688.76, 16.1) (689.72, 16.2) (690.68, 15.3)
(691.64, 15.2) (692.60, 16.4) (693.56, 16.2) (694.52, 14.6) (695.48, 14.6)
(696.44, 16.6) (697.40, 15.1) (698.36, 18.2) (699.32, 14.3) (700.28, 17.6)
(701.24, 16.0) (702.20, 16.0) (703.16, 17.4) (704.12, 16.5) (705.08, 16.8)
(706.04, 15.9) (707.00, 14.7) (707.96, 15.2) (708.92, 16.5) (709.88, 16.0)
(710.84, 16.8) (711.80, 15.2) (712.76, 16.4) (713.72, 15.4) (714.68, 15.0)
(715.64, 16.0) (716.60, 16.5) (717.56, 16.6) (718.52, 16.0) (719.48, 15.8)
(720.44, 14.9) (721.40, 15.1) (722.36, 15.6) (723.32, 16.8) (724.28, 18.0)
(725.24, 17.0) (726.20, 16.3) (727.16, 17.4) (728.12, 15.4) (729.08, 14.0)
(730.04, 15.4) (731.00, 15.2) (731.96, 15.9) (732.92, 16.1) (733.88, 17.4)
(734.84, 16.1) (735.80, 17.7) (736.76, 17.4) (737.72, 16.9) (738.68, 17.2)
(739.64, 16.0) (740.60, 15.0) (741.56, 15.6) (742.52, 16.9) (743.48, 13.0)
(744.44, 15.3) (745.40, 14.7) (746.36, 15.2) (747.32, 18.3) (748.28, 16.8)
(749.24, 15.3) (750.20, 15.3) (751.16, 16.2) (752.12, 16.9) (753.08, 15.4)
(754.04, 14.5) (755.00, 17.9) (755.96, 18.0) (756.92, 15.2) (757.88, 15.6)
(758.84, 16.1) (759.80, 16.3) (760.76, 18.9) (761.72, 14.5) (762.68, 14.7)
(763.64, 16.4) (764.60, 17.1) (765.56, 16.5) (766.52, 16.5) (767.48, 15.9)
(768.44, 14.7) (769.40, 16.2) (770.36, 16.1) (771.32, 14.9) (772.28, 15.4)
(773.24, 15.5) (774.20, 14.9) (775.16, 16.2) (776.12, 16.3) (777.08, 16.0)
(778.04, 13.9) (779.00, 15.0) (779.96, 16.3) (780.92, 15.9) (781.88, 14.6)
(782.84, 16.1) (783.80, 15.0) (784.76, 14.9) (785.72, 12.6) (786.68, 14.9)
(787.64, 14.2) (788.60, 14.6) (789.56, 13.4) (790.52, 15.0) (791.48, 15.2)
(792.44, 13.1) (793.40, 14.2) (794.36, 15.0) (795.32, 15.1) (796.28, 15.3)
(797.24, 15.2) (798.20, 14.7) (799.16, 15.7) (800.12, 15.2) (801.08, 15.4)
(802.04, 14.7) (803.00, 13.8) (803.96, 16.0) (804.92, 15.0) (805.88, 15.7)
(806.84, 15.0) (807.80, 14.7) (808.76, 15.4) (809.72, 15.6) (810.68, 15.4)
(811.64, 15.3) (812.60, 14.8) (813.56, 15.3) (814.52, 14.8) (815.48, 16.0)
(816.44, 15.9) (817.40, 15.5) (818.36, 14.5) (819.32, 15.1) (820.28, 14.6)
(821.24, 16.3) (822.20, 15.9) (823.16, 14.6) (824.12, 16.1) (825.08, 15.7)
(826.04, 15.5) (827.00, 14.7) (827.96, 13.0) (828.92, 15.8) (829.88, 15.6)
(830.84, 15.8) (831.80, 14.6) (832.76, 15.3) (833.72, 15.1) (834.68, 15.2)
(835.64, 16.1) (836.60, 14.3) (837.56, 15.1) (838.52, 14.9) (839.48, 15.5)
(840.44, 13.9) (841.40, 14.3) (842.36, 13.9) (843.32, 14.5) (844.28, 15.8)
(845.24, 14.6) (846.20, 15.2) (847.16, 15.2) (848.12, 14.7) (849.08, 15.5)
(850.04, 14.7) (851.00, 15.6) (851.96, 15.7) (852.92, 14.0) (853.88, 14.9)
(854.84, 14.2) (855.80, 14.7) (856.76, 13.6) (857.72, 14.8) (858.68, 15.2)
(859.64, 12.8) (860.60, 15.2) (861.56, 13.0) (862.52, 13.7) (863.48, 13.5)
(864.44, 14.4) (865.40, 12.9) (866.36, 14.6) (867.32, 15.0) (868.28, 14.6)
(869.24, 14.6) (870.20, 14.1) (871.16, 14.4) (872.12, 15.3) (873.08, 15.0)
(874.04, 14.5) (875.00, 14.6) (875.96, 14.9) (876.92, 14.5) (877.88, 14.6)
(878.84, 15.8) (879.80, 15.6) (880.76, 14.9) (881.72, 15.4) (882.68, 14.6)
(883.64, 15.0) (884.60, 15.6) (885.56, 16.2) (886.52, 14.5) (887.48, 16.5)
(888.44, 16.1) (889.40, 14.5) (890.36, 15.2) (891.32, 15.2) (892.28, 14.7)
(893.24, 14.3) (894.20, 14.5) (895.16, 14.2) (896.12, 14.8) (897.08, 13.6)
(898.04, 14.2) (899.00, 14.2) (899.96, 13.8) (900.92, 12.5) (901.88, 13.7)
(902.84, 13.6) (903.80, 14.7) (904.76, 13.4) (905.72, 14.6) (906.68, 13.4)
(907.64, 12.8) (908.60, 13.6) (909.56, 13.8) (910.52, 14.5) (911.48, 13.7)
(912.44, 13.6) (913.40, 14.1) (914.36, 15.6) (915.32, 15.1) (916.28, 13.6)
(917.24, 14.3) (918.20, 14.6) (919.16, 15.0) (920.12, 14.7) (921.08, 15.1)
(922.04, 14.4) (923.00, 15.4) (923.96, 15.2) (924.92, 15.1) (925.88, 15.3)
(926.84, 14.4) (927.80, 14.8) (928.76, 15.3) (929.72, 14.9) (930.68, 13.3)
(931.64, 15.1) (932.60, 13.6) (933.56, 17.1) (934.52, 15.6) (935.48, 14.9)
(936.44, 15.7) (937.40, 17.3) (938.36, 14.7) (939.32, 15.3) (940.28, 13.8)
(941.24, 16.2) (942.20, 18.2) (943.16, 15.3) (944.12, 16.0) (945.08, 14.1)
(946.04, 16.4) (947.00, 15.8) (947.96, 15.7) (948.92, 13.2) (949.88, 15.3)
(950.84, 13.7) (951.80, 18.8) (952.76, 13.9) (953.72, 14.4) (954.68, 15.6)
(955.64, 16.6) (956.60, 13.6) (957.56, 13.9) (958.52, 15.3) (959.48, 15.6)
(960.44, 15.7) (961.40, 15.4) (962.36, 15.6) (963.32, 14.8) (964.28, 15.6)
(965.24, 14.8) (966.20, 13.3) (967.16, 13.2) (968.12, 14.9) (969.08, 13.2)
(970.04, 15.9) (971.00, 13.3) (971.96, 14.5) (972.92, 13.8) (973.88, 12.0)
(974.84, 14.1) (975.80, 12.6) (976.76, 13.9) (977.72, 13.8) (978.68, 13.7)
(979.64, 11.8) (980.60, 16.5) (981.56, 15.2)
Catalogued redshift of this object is 0.261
